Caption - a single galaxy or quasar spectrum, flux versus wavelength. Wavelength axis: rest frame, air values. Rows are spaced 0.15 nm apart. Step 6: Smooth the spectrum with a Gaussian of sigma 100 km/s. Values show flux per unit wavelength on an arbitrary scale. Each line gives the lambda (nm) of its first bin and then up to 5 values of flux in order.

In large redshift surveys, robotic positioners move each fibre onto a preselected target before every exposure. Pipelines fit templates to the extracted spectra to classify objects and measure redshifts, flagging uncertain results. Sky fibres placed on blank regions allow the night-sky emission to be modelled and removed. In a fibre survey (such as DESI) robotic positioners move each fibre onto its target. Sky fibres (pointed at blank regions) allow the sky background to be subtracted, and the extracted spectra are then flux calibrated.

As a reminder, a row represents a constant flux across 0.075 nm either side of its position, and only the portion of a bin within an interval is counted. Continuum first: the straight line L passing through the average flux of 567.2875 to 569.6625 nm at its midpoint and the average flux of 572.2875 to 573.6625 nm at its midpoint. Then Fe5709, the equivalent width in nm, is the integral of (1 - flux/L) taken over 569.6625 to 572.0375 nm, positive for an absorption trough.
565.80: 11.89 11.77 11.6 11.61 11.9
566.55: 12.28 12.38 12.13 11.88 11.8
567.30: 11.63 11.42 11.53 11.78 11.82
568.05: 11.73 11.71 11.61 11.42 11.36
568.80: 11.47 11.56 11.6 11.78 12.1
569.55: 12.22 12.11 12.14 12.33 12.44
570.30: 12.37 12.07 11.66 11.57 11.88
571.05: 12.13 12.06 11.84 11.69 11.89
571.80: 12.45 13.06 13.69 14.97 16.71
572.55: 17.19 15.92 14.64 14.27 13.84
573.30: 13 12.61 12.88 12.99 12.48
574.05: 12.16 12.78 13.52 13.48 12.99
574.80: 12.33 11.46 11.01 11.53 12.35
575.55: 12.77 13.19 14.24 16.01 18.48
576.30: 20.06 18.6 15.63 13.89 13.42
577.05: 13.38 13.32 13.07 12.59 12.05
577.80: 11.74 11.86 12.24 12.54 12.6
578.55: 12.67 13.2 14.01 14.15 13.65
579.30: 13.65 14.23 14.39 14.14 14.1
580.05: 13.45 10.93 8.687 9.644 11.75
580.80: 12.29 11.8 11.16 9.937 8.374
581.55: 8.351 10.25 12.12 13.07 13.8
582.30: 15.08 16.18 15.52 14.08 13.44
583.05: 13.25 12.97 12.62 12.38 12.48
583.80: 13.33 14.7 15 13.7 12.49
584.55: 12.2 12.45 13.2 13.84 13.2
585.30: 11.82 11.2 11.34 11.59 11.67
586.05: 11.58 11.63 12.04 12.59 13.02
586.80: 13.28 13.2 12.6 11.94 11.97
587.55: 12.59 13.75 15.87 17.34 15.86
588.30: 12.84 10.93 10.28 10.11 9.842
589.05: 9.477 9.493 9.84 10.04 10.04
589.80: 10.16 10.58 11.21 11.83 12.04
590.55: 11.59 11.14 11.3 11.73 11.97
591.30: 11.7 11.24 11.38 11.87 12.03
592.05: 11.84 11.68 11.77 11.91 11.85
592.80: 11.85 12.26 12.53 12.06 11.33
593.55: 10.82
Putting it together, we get 0.20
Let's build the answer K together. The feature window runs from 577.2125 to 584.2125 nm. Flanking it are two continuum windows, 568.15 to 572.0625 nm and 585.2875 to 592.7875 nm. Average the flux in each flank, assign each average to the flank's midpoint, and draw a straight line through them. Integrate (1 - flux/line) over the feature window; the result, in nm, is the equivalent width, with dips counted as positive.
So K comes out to -0.48 nm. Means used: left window 12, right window 11.8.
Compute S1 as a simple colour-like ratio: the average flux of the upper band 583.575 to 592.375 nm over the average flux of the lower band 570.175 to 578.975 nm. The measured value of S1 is 0.9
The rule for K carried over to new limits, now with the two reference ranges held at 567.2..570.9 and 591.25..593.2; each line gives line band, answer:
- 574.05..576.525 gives -0.45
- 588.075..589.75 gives 0.15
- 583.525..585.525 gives -0.20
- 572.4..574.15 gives -0.31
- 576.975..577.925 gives -0.07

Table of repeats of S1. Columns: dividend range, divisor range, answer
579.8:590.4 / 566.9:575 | 0.97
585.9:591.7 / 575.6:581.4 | 0.89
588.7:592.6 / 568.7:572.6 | 0.88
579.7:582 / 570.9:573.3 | 0.82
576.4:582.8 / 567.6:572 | 1.07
